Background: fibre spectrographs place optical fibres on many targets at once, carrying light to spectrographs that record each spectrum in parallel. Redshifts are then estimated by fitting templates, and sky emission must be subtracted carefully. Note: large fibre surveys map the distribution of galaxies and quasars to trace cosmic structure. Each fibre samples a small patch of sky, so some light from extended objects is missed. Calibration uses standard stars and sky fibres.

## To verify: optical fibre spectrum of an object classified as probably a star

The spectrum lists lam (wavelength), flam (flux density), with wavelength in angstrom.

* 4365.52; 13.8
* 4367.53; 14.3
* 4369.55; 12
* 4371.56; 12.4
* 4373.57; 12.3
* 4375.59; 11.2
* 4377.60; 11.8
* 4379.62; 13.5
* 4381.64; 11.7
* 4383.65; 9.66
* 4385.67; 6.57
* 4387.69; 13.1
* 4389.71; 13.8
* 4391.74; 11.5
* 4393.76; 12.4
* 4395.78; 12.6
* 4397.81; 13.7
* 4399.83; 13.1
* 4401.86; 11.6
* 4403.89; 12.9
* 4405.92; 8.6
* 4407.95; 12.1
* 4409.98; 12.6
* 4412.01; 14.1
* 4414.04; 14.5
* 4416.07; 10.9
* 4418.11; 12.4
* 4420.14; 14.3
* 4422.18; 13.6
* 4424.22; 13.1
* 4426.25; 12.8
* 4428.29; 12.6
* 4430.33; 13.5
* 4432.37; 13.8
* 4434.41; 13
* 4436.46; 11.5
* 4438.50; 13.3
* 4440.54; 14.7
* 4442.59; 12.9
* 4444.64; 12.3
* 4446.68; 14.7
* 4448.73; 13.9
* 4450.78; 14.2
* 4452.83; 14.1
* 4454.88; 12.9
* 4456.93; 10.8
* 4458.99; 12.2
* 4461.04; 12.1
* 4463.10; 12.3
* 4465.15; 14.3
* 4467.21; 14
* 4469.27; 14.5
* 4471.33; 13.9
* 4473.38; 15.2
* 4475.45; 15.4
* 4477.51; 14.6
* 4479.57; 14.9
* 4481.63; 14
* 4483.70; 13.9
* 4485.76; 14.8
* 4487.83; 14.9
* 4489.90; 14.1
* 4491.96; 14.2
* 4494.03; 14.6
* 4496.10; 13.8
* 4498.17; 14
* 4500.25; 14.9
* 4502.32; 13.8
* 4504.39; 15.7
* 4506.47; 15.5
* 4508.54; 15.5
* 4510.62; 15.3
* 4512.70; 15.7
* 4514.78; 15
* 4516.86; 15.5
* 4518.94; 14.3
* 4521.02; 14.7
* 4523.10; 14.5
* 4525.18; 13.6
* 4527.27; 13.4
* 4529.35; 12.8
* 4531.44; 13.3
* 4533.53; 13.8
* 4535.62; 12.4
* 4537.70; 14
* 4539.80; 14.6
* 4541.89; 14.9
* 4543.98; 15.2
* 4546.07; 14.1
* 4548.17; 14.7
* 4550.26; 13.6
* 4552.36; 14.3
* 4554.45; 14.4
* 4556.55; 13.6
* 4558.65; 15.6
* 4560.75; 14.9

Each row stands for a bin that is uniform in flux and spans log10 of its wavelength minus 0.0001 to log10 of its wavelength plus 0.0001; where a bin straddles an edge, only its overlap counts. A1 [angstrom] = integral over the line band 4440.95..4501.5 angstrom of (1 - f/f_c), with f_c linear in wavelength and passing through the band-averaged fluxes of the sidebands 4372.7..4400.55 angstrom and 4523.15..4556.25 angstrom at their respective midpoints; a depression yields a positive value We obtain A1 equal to -3.9 angstrom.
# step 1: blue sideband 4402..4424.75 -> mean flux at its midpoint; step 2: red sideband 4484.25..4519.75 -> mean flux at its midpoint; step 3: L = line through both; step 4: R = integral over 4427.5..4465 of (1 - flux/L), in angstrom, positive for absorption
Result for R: 0.9 angstrom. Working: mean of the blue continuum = 12.6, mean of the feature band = 13.1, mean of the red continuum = 14.8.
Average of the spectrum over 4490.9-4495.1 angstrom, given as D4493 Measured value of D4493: 14.4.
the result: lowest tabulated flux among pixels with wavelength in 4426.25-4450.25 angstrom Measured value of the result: 11.5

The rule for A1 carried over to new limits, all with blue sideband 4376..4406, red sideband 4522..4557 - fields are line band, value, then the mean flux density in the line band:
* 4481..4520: -3.80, 14.7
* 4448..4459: -0.28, 13.1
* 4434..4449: -0.83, 13.3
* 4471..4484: -1.54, 14.6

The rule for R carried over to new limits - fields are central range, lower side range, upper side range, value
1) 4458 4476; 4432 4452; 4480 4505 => 0.2 angstrom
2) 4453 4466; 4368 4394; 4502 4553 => 0.6 angstrom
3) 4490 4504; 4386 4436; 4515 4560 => -0.6 angstrom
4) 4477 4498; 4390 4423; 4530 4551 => -1.4 angstrom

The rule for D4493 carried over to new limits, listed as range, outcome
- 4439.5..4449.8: 13.7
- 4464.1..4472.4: 14.2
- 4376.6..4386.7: 10.7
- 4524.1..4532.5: 13.3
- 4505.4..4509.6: 15.5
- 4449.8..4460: 12.8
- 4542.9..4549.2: 14.7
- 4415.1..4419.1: 11.6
